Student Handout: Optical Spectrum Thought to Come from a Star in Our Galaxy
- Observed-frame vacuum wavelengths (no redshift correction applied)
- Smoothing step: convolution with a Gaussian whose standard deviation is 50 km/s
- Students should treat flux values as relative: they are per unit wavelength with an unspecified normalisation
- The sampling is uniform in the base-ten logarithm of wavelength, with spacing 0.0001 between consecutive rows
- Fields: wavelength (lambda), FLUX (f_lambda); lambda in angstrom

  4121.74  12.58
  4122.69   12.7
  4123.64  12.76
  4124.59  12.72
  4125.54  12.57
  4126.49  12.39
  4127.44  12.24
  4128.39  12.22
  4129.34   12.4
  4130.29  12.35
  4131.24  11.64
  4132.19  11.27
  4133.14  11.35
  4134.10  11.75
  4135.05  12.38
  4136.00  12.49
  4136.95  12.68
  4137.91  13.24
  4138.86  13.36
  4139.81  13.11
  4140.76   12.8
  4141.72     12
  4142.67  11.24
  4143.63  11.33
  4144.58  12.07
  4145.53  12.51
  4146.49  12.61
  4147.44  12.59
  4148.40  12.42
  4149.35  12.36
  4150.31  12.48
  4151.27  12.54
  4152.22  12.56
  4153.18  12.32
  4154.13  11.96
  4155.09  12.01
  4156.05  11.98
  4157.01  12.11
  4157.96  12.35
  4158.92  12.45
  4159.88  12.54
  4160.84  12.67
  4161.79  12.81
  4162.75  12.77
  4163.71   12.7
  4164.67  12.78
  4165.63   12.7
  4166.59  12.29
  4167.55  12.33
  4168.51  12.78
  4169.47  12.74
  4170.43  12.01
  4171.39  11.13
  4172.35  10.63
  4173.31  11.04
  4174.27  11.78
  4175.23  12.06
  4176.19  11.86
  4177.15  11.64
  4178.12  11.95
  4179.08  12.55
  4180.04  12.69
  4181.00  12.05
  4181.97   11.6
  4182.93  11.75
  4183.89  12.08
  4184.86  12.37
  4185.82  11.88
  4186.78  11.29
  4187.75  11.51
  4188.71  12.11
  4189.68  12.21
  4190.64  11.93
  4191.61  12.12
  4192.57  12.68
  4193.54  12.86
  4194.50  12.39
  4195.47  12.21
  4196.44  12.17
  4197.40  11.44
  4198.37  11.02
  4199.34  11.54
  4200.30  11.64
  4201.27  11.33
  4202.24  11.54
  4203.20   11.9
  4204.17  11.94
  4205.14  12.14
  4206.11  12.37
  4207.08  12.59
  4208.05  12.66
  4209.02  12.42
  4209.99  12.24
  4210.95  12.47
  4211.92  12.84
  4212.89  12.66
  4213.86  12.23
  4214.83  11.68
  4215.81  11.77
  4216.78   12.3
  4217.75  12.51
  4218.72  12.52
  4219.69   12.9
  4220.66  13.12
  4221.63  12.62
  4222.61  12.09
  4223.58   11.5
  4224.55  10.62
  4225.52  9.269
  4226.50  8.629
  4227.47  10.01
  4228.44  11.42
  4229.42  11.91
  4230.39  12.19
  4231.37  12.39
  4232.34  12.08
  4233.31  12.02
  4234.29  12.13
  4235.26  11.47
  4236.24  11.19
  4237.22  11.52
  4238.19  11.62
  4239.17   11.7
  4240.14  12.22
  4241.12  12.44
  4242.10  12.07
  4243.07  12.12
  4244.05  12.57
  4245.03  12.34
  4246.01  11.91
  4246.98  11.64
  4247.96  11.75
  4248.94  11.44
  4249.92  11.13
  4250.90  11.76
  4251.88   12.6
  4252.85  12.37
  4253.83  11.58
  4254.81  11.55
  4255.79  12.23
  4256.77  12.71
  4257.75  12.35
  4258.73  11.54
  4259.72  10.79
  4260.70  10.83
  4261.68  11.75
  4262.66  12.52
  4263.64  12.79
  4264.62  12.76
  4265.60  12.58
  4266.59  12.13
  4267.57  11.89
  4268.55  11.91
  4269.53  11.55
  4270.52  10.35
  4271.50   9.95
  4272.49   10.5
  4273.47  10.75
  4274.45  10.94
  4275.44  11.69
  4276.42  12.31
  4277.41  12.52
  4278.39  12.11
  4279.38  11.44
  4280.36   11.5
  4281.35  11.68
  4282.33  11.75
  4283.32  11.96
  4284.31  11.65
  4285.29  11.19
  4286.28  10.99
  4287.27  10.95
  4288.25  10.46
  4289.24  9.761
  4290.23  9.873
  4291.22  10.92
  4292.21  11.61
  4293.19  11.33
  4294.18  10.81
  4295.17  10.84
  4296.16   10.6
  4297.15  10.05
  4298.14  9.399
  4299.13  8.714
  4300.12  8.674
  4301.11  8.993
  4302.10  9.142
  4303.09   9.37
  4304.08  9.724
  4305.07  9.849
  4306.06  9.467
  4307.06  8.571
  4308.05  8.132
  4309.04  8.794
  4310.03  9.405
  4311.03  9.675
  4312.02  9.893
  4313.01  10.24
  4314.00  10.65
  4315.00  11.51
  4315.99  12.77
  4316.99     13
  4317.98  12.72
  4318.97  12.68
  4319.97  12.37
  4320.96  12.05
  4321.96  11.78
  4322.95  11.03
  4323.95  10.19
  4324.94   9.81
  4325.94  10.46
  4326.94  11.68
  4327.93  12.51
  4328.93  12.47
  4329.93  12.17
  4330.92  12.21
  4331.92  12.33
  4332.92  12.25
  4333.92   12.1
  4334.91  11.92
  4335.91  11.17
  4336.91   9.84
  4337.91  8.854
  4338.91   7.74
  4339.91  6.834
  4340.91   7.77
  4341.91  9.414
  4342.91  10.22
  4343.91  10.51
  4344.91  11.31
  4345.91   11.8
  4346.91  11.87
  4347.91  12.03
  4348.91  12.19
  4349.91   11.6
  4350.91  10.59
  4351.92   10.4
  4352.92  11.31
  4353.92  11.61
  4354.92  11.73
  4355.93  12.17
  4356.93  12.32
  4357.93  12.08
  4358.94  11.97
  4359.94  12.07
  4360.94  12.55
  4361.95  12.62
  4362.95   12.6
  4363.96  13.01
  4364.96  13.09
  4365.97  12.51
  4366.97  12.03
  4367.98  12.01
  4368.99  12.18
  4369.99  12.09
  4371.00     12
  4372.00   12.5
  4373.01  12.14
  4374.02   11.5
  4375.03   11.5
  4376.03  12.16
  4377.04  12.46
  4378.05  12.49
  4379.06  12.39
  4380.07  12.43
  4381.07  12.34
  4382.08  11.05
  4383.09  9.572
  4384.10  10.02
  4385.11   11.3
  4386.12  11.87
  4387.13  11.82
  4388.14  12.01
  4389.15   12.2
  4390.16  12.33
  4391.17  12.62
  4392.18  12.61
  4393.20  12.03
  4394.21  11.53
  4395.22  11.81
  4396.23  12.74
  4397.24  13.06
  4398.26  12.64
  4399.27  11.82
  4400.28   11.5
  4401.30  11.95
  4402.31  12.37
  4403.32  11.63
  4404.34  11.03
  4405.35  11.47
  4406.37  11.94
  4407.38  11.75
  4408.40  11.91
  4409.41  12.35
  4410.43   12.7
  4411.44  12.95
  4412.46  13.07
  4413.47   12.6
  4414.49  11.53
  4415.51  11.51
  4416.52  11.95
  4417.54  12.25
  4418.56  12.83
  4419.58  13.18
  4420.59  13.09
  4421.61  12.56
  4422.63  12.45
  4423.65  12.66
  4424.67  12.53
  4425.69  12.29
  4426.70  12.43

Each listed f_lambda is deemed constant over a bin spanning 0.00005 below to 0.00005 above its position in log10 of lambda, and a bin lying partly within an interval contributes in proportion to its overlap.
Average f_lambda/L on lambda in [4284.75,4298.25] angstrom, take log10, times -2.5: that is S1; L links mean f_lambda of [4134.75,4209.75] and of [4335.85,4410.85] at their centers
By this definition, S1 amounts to 0.114 mag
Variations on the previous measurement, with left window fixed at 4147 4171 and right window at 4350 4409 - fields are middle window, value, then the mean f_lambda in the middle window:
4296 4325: 0.17 mag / 10.3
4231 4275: 0.04 mag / 11.8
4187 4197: 0.02 mag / 12.2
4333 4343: 0.24 mag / 9.67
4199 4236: 0.04 mag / 11.9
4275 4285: 0.03 mag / 11.9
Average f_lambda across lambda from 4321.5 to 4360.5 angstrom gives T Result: 11.1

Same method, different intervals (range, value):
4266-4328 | 10.8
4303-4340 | 10.8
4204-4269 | 11.9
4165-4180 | 12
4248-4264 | 11.9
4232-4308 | 11.2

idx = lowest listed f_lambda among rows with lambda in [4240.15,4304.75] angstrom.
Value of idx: 8.674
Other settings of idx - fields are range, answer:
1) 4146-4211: 10.63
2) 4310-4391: 6.834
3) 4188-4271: 8.629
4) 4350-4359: 10.4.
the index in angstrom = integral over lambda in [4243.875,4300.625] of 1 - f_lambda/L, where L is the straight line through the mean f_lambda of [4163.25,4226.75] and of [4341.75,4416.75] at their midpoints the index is 2.8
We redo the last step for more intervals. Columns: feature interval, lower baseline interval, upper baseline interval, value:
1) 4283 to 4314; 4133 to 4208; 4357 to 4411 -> 5.29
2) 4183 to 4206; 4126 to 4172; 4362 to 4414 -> 0.65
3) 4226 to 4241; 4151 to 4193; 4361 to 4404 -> 0.74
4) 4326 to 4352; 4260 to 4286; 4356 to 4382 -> 2.48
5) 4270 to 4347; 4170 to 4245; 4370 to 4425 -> 8.22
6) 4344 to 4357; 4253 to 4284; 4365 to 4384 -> 0.37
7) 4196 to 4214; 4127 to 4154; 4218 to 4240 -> -0.40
